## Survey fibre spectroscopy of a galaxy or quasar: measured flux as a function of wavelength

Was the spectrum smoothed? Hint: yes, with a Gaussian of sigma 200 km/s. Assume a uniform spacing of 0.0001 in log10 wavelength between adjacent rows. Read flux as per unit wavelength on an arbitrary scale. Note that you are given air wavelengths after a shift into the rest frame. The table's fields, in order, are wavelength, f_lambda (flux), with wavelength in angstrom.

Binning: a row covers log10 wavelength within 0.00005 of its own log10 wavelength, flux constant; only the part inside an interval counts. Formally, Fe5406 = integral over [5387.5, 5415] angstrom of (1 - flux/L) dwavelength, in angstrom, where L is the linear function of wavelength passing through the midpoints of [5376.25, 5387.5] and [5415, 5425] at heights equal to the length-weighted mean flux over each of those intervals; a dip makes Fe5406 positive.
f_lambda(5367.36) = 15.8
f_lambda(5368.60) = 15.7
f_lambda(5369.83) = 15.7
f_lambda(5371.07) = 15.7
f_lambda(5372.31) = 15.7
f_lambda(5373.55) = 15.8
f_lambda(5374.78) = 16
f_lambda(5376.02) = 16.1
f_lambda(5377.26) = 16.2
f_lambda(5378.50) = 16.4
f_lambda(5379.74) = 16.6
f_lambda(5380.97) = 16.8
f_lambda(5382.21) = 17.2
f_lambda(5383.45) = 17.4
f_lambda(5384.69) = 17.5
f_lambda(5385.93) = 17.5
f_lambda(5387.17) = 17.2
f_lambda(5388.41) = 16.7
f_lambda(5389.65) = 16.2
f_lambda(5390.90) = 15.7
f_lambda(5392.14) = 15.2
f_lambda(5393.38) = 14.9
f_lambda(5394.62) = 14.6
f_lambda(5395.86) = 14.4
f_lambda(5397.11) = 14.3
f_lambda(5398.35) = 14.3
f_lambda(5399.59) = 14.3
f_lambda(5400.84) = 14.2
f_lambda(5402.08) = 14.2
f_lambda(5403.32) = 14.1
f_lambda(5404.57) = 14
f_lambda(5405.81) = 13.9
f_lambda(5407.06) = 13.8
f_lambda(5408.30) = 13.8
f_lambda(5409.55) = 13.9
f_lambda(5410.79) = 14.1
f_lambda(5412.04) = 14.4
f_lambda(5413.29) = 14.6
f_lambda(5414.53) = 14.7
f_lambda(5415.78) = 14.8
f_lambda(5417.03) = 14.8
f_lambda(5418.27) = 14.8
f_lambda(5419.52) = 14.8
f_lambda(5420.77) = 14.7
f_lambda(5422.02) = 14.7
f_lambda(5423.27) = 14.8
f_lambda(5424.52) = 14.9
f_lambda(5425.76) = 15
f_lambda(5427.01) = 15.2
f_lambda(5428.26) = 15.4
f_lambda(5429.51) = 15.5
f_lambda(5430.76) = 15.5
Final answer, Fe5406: 2.2 angstrom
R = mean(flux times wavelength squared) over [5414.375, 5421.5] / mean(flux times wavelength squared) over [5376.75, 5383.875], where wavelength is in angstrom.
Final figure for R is 0.9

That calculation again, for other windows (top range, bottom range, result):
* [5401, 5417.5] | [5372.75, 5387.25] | 0.86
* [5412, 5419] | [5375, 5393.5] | 0.90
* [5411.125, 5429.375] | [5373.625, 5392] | 0.91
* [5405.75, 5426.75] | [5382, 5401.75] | 0.94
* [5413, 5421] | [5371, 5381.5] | 0.93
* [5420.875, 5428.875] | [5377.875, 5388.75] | 0.89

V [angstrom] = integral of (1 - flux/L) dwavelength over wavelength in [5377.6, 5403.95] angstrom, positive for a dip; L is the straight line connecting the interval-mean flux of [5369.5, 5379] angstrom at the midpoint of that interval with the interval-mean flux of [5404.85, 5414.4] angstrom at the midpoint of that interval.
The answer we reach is -1.0 angstrom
